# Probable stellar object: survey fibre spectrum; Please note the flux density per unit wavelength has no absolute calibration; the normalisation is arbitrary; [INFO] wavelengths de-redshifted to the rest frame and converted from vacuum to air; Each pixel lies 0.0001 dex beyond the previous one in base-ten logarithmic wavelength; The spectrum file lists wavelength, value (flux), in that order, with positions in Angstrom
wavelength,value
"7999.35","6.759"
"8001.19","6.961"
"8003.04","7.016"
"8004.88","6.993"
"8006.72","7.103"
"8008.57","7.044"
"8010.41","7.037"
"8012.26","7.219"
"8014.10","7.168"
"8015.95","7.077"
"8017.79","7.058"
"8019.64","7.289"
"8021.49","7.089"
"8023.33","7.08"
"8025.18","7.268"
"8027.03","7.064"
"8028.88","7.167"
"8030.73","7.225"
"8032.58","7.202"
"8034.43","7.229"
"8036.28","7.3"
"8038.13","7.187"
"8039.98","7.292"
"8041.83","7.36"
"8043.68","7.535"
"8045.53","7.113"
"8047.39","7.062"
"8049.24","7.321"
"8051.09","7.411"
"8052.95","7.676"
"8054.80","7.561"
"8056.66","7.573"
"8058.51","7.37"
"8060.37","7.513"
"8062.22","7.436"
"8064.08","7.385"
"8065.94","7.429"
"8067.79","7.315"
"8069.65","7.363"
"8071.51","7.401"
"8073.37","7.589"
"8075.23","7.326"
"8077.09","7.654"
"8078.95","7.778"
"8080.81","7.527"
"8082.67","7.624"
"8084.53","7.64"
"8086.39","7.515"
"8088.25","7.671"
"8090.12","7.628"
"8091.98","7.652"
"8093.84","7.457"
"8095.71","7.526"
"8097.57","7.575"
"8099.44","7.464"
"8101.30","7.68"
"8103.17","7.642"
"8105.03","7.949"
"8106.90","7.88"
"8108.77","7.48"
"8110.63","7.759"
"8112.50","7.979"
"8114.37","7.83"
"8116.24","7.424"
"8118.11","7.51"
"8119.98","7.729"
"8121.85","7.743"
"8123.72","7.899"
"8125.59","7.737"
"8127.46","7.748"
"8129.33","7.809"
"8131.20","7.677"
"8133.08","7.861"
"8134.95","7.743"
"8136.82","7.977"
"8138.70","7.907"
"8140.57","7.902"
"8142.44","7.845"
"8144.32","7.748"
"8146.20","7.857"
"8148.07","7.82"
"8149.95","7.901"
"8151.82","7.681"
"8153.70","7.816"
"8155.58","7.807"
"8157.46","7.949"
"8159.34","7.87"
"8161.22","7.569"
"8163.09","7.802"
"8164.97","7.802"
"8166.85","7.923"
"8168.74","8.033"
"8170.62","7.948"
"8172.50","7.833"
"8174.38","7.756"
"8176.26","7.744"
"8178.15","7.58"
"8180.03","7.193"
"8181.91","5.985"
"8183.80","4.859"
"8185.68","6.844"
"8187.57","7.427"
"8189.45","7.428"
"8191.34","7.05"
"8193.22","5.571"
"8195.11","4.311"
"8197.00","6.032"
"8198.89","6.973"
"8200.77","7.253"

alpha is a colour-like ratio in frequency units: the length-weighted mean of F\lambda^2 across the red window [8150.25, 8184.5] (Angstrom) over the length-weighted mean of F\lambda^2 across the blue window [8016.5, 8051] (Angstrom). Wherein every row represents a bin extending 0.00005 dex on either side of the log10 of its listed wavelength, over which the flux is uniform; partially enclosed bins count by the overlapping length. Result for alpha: 1.1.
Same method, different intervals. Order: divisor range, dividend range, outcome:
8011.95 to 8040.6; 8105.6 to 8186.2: 1.10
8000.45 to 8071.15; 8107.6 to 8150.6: 1.10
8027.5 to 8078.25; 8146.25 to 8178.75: 1.09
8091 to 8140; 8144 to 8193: 0.98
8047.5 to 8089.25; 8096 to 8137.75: 1.04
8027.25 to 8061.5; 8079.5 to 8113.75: 1.06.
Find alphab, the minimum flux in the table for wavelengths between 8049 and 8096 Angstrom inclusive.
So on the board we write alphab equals 7.315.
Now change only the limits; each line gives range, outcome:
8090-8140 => 7.424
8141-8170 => 7.569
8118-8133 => 7.51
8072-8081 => 7.326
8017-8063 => 7.058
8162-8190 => 4.859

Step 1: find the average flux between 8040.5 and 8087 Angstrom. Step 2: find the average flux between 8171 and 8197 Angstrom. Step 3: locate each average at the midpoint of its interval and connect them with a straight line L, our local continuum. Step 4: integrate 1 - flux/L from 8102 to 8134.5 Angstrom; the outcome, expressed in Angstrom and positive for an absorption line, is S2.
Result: -2.8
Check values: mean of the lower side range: 7.46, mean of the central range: 7.74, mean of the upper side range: 6.74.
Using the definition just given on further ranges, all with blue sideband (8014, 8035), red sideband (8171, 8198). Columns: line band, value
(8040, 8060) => -0.9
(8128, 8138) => -1.4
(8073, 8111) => -3.5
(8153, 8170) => -2.7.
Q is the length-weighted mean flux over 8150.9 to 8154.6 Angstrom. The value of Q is 7.74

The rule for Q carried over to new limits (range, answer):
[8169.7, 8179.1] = 7.77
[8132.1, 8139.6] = 7.86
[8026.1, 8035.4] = 7.17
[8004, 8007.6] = 7.05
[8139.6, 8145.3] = 7.83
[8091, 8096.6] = 7.55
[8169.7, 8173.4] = 7.89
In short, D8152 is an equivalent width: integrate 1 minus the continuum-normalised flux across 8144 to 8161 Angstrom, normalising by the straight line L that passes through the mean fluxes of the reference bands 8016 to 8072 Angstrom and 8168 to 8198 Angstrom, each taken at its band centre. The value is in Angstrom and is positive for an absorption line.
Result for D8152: -2.1 Angstrom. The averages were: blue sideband 7.31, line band 7.82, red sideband 6.84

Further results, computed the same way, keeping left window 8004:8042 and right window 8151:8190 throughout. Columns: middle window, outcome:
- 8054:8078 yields -0.7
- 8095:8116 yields -1.0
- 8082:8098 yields -0.6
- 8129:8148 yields -1.1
